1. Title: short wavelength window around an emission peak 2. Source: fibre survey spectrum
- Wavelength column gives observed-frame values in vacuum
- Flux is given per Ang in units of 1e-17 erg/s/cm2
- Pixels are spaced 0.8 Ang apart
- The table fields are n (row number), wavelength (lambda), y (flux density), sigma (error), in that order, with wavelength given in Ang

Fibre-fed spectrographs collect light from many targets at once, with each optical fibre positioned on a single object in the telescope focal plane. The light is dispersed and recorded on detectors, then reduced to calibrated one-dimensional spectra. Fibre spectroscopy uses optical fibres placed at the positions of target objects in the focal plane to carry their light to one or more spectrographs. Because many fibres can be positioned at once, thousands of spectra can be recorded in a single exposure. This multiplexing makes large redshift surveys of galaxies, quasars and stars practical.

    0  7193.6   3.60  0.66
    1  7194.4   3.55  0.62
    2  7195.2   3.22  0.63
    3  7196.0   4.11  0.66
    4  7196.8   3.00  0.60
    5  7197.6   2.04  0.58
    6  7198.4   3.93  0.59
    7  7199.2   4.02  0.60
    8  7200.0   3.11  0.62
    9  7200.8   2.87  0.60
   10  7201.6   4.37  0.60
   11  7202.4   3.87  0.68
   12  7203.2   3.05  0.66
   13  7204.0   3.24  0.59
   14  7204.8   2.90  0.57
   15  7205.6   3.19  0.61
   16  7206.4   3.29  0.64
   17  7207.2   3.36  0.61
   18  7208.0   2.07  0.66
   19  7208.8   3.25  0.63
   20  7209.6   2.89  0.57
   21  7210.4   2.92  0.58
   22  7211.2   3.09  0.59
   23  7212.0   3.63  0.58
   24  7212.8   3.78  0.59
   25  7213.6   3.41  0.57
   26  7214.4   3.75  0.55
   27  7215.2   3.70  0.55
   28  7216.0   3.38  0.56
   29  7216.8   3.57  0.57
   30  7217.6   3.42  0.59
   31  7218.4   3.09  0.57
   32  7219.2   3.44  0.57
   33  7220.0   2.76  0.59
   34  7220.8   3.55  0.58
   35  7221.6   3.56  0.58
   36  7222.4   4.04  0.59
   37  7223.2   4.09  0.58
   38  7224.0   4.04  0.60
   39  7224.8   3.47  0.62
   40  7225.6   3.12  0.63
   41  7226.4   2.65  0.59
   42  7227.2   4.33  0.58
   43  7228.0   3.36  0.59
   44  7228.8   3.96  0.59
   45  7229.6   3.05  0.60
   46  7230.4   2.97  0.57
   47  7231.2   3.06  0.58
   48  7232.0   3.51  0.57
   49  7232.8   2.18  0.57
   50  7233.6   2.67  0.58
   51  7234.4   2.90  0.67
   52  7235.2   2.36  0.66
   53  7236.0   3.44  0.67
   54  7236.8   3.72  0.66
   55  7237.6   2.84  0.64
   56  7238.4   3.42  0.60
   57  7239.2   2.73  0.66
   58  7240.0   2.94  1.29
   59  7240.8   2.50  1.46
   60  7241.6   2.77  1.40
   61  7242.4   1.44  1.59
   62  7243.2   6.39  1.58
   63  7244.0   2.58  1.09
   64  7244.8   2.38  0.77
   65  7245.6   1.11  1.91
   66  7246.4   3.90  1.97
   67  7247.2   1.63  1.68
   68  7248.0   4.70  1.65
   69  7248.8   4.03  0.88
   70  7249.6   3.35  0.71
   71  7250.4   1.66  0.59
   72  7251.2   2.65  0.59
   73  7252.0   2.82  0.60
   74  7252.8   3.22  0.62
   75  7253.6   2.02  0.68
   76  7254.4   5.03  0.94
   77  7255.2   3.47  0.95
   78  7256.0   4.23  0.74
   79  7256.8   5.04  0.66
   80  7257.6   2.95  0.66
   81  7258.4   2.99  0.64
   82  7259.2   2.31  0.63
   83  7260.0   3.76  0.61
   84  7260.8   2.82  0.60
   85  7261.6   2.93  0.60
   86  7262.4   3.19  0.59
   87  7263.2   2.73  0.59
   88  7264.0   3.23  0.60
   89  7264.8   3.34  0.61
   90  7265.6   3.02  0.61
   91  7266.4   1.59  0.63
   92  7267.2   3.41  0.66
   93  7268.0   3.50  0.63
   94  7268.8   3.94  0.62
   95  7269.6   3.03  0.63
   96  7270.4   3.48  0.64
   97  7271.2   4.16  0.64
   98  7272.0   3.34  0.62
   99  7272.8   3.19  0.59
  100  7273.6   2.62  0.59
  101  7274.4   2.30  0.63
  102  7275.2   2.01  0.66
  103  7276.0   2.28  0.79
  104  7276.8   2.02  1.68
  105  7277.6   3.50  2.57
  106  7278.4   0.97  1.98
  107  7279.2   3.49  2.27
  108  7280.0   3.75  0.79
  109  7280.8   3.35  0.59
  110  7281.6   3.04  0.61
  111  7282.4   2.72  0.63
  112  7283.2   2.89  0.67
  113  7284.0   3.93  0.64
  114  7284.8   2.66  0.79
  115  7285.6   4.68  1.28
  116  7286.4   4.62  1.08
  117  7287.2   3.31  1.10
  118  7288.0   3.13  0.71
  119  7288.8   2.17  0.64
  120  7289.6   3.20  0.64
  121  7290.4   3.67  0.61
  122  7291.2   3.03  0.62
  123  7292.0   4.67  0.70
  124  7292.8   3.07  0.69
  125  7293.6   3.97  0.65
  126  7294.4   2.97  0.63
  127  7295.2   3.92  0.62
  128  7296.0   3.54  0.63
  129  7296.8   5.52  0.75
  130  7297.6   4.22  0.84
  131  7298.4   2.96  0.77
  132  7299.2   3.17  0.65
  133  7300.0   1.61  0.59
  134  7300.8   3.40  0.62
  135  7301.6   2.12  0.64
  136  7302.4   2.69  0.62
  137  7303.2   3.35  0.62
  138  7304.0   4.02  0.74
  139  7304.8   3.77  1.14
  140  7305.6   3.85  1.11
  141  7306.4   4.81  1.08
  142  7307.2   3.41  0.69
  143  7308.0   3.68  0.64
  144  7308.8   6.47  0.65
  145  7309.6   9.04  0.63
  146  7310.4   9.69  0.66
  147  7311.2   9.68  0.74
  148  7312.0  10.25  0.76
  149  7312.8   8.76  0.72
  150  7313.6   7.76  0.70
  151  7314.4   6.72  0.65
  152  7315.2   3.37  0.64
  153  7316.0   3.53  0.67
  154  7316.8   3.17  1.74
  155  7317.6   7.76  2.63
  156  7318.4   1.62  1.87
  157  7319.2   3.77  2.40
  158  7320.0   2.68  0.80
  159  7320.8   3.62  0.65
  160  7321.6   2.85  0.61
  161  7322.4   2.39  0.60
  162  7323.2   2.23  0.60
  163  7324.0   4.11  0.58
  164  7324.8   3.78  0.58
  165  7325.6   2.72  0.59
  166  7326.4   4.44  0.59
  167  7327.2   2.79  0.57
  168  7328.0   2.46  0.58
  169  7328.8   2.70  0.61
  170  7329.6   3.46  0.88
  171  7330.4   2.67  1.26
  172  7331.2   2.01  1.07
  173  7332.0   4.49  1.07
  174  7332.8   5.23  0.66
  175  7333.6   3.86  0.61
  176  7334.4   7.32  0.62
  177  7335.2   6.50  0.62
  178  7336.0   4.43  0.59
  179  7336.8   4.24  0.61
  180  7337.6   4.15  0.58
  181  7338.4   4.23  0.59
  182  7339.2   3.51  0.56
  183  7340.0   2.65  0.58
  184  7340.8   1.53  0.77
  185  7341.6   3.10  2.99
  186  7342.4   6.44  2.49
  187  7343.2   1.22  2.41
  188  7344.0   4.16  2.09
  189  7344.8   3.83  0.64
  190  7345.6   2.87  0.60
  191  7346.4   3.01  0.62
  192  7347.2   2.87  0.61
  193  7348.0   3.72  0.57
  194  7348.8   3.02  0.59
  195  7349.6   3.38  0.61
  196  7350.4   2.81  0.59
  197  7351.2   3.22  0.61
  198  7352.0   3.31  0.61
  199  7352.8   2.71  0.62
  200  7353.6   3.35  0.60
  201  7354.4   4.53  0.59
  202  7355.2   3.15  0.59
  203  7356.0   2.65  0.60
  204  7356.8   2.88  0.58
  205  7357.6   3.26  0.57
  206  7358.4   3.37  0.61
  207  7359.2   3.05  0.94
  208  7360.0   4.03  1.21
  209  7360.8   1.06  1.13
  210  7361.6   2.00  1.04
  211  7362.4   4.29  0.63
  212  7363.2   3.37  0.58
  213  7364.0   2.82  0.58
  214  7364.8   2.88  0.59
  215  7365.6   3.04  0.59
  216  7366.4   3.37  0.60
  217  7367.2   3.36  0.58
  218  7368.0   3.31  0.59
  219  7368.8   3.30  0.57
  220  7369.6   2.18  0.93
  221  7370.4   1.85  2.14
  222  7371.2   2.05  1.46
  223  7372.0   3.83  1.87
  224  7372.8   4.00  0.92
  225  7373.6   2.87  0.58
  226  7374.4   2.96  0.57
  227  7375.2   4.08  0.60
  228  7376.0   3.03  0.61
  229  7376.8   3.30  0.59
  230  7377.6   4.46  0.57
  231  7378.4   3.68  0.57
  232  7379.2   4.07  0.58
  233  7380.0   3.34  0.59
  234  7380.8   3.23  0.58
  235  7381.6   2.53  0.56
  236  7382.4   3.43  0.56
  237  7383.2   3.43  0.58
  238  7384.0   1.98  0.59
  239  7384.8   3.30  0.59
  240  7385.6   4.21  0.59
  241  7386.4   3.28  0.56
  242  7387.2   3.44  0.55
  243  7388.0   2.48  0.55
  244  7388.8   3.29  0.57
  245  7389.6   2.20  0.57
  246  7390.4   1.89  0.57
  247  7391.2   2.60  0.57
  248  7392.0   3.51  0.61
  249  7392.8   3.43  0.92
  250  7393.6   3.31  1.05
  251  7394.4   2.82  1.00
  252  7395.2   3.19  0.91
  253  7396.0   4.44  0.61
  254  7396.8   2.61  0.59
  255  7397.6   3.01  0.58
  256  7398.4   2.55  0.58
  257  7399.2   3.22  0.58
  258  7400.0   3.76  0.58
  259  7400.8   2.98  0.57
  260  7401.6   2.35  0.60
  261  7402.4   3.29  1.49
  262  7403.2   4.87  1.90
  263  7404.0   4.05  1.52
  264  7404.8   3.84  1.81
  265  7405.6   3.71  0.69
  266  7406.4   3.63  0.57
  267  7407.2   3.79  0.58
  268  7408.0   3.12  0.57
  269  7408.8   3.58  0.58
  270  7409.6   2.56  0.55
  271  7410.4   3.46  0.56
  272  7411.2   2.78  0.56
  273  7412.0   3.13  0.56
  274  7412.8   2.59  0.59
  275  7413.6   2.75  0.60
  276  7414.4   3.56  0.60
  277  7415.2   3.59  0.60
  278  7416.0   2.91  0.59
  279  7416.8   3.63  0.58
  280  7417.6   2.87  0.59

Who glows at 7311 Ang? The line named H-alpha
